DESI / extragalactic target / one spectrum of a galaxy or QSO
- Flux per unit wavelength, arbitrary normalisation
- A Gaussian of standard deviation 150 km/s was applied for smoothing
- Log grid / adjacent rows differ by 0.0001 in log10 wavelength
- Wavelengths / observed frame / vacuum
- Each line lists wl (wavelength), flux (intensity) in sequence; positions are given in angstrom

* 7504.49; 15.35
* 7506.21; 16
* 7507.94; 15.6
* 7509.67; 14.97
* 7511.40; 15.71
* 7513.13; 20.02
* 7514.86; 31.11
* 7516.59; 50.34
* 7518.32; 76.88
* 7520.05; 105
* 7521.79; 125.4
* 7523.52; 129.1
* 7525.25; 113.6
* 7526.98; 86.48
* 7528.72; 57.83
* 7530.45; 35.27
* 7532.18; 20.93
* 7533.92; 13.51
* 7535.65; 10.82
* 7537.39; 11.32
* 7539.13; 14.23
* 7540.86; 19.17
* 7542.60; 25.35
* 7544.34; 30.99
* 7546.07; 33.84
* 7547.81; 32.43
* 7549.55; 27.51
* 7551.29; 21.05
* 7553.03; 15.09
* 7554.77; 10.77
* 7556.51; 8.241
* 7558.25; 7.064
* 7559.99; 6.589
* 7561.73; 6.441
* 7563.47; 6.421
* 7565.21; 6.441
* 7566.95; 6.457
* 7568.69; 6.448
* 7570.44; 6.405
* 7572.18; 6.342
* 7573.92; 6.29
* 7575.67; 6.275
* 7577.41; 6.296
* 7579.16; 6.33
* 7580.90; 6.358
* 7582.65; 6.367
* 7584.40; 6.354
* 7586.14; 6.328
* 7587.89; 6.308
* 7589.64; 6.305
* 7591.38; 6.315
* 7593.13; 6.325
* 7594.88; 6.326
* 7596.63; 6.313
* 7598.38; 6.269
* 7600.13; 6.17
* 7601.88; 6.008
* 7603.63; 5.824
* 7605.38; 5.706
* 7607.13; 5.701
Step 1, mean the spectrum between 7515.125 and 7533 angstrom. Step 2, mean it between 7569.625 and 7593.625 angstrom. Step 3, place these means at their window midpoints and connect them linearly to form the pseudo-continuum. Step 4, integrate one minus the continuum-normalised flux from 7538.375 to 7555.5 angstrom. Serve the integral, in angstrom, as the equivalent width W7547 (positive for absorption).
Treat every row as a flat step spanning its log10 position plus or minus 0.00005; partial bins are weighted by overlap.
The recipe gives 9.1 angstrom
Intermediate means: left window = 78.6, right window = 6.33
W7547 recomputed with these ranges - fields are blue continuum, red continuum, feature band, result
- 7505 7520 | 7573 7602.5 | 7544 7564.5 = 3.0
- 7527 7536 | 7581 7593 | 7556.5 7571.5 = 9.4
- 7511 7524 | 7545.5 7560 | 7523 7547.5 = 2.7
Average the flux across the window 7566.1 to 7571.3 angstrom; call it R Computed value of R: 6.43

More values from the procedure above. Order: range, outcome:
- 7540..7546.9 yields 27.3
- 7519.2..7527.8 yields 112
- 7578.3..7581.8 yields 6.35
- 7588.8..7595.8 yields 6.32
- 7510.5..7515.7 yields 22.2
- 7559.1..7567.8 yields 6.48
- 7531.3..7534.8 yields 17.3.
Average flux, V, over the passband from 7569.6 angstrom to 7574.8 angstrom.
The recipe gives 6.35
